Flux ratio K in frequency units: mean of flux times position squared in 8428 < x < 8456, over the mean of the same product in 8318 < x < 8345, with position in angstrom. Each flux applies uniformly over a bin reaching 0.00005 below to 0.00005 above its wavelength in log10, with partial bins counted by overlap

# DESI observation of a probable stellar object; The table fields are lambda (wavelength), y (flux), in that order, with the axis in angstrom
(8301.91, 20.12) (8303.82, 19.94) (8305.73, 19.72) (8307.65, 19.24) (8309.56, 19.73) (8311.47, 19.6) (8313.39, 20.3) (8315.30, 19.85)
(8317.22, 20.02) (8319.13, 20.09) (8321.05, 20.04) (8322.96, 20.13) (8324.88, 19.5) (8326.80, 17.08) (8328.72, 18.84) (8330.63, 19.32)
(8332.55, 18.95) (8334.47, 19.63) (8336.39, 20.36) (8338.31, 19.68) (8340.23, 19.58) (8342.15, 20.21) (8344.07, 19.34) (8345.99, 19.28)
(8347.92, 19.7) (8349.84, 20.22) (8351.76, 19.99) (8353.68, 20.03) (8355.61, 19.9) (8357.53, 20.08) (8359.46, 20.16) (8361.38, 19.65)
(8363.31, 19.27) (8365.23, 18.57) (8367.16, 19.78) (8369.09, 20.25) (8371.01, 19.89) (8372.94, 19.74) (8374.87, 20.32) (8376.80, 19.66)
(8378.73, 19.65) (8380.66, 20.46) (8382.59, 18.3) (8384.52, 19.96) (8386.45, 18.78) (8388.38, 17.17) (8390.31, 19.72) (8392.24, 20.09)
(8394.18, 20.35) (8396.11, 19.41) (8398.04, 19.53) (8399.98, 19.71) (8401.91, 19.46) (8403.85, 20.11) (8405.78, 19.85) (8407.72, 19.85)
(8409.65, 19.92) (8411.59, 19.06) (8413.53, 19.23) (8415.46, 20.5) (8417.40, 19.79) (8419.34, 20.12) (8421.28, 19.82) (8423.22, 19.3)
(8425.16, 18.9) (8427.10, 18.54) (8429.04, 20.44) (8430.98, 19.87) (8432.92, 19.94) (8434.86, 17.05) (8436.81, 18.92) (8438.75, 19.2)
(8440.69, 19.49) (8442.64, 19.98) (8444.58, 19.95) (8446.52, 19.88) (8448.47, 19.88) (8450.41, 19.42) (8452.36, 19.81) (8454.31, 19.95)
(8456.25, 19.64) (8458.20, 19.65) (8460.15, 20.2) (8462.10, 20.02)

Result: 1.0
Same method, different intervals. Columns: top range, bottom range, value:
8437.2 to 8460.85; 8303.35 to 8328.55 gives 1.04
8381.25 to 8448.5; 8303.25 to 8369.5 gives 1.01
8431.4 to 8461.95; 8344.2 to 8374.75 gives 1.01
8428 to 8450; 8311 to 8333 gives 1.03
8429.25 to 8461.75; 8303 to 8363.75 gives 1.02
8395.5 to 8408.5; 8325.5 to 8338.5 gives 1.05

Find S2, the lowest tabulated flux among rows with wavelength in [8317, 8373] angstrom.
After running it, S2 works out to 17.08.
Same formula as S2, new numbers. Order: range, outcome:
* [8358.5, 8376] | 18.57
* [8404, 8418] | 19.06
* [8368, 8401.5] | 17.17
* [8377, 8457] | 17.05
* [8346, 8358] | 19.7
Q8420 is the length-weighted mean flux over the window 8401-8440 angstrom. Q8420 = 19.5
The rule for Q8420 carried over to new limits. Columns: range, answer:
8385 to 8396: 19.3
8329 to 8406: 19.6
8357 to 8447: 19.6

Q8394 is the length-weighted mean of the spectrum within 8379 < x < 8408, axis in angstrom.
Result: 19.5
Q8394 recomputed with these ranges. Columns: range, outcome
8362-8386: 19.6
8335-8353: 19.8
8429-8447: 19.4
